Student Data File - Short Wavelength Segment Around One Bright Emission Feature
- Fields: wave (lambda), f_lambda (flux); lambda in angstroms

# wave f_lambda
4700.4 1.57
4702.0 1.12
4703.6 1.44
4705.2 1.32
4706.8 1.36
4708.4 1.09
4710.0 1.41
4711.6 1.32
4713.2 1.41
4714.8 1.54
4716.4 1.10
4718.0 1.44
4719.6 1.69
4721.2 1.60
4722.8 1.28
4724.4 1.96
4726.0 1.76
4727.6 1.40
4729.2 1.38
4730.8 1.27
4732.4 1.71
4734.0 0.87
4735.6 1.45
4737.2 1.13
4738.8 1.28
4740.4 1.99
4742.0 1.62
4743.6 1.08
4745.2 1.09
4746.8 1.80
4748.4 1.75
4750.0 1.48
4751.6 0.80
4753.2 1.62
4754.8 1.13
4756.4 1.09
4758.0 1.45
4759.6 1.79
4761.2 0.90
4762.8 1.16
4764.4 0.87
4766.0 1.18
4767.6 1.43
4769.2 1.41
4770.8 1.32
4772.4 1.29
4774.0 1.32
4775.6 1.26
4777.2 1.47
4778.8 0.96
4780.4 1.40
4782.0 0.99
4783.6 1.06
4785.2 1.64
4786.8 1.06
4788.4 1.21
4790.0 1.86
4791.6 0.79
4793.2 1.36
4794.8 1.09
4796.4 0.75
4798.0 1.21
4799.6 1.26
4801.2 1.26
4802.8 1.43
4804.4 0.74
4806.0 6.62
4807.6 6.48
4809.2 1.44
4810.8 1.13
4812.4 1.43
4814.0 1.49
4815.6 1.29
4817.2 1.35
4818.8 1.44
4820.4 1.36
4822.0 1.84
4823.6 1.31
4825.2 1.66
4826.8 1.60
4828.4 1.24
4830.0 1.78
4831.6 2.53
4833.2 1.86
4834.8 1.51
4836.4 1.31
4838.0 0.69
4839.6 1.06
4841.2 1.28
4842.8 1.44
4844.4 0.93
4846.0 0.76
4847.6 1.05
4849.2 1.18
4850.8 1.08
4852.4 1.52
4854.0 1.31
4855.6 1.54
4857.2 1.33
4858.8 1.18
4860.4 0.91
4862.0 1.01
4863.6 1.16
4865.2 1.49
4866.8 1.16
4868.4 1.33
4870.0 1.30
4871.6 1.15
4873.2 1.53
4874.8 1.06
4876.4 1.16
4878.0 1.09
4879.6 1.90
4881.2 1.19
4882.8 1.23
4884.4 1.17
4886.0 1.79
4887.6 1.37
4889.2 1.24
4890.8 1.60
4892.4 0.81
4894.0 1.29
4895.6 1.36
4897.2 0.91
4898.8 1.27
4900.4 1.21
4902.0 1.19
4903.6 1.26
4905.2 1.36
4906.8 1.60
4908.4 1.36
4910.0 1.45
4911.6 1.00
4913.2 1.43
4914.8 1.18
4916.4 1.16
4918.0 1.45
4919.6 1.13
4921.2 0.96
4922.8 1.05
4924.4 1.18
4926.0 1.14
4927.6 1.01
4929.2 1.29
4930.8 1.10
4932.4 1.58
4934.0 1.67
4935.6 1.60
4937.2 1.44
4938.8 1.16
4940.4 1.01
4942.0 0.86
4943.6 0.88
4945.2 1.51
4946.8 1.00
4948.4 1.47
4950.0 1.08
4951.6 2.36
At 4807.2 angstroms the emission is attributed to Hgamma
